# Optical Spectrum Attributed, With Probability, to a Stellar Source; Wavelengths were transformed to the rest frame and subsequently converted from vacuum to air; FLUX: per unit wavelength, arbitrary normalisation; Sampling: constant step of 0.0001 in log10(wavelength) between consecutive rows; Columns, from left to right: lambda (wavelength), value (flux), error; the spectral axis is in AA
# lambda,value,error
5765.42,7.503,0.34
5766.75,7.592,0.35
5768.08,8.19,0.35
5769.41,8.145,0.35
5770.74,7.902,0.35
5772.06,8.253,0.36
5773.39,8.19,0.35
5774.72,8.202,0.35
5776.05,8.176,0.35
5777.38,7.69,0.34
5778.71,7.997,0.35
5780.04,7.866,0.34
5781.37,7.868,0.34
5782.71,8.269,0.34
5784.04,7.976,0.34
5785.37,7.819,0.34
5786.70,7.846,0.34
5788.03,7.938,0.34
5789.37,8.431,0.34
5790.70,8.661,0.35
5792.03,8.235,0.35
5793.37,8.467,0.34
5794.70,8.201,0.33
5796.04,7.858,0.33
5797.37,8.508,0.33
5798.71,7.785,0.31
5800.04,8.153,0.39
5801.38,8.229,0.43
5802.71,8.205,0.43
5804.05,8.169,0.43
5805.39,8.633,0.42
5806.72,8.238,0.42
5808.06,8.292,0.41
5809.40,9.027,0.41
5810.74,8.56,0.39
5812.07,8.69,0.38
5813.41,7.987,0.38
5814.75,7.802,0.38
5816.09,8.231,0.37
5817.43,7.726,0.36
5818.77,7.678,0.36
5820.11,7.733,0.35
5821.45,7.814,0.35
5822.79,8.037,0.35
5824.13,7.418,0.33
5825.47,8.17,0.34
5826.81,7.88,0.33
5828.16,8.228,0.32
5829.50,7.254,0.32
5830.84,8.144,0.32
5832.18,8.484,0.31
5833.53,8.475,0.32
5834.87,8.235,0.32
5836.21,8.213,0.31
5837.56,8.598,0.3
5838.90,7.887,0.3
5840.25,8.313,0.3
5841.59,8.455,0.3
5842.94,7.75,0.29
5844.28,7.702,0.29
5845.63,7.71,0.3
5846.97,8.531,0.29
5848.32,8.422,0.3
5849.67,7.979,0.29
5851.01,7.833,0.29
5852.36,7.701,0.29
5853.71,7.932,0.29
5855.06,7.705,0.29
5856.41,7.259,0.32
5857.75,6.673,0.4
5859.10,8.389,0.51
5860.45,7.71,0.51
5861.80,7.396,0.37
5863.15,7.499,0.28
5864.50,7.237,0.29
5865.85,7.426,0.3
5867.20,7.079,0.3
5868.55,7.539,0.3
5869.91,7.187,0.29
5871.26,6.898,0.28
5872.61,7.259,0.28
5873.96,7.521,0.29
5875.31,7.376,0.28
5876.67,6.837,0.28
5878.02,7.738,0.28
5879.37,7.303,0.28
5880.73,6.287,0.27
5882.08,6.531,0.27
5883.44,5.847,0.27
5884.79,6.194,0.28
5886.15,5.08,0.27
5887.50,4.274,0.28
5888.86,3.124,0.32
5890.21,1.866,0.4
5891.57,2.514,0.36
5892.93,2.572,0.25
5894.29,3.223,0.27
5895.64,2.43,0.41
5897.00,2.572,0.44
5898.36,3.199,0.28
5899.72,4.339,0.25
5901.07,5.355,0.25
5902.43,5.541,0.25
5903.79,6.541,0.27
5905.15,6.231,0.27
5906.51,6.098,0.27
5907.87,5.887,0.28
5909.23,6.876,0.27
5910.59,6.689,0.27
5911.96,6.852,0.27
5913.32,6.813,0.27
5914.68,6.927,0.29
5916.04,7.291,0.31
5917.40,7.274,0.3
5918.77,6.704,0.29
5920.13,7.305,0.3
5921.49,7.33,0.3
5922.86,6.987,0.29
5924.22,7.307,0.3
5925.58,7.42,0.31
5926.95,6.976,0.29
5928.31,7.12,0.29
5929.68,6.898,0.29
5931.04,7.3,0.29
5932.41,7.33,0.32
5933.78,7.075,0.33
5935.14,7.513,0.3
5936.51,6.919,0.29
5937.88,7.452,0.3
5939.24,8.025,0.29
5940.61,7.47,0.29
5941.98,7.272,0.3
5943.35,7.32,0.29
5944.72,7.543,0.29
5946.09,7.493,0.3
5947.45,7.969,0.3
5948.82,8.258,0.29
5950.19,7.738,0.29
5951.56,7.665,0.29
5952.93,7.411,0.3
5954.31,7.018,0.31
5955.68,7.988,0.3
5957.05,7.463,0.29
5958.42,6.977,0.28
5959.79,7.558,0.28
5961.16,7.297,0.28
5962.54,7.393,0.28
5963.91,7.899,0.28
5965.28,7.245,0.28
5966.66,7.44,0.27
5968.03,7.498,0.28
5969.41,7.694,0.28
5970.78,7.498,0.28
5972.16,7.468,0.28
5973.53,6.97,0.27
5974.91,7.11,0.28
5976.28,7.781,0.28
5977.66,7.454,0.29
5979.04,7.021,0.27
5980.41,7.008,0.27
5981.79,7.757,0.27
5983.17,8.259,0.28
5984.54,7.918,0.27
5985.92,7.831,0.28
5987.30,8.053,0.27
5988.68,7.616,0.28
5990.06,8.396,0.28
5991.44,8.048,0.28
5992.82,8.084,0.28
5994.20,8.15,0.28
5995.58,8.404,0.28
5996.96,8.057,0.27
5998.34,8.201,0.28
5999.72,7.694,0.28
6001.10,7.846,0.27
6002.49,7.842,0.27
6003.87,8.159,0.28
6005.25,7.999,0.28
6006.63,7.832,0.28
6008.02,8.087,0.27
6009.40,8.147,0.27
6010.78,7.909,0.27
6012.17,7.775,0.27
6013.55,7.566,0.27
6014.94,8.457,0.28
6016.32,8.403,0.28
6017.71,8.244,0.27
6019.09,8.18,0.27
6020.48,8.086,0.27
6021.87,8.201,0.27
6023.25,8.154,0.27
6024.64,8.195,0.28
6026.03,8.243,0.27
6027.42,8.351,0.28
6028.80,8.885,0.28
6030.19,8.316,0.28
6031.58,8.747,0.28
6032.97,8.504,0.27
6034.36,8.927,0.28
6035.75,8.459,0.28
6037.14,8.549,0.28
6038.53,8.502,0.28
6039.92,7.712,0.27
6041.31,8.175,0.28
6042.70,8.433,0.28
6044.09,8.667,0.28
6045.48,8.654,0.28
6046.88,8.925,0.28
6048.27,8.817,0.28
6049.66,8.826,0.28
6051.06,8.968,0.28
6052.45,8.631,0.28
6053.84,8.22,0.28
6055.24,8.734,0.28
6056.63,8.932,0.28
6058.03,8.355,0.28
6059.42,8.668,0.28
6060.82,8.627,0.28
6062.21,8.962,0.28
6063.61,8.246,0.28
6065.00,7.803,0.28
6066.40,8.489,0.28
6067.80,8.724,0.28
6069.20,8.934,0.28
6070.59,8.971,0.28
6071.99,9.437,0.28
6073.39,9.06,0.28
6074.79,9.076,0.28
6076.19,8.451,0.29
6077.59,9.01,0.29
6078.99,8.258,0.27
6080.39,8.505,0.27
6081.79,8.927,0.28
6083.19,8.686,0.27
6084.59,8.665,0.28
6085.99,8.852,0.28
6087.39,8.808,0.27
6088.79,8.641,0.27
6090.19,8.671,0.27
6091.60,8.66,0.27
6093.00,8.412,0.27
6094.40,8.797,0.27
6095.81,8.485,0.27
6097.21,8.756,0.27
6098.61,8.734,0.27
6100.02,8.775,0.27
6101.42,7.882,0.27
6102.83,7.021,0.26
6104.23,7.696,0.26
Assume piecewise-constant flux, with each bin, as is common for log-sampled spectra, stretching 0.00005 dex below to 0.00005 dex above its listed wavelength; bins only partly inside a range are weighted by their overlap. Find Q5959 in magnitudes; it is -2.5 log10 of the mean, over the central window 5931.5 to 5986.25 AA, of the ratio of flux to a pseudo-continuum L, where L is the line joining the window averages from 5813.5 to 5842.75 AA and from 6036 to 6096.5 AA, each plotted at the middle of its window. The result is 0.119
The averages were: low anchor 8.03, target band 7.5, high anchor 8.65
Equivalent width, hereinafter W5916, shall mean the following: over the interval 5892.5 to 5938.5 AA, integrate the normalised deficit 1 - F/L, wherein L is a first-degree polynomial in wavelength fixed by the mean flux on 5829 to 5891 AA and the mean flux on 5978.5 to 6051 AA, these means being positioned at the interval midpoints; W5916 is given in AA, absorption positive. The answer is 8.4 AA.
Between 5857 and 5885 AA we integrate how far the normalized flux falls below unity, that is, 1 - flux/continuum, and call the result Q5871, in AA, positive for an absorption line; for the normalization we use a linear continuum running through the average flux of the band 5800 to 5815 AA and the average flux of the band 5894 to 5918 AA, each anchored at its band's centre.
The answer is -2.4 AA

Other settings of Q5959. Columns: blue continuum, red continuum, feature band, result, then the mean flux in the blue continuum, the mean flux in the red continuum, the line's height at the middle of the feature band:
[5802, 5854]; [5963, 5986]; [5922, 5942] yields 0.06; 8.11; 7.51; 7.69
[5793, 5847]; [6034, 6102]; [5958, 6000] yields 0.11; 8.13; 8.64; 8.46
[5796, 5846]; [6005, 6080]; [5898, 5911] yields 0.40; 8.12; 8.48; 8.25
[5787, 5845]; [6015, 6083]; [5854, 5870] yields 0.11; 8.15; 8.57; 8.23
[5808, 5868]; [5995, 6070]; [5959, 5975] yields 0.11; 7.93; 8.36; 8.22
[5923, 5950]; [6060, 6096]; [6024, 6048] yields -0.02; 7.4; 8.7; 8.32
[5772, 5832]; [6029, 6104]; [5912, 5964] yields 0.14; 8.1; 8.6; 8.36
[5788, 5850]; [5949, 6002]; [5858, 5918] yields 0.31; 8.15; 7.66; 7.94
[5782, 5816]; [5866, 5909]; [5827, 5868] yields -0.17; 8.24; 5.47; 6.72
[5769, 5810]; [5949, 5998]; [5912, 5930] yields 0.10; 8.17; 7.64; 7.79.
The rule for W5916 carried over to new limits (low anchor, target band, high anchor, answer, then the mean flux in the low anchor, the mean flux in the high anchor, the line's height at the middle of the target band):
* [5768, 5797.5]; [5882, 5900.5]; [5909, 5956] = 9.3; 8.11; 7.3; 7.52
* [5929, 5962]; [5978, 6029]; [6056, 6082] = 0.2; 7.46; 8.7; 8.04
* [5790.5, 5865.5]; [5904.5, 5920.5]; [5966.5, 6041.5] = 2.6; 8.03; 8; 8.02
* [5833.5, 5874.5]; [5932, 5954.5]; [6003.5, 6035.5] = 1.4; 7.75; 8.24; 8.01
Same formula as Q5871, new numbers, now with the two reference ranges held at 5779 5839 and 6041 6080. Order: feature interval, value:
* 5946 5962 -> 1.66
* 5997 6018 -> 1.37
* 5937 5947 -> 1.09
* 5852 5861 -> 0.67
